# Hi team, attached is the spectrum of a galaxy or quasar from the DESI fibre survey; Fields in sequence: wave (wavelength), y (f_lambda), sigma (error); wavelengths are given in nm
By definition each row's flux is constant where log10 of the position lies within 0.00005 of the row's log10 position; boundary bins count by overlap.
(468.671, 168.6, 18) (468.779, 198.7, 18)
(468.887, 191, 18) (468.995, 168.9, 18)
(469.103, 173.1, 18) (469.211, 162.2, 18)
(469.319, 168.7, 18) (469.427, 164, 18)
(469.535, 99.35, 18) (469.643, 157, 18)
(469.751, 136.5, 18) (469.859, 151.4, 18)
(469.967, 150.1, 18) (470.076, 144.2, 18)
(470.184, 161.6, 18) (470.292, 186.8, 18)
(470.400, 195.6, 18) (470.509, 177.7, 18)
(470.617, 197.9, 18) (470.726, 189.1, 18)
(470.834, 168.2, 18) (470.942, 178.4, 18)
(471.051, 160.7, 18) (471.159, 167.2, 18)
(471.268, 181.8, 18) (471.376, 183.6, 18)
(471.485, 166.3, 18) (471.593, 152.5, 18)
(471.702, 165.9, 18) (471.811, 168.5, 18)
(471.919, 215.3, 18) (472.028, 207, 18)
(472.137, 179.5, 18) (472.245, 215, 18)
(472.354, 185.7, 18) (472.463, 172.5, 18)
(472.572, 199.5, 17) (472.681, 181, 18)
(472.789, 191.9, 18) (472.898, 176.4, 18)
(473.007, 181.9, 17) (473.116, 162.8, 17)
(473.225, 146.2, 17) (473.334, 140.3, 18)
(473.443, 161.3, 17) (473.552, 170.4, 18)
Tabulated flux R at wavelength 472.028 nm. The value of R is 207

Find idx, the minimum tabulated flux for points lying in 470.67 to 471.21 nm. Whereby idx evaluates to 160.7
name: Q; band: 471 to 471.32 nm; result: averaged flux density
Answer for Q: 170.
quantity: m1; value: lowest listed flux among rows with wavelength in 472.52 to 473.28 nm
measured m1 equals 146.2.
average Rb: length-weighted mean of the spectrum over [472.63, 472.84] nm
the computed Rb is 187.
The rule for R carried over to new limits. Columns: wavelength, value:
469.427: 164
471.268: 181.8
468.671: 168.6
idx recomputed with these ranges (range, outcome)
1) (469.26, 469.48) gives 164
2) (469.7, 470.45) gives 136.5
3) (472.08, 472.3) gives 179.5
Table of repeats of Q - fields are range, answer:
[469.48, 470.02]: 139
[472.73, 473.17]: 179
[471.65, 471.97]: 183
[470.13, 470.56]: 180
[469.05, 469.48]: 167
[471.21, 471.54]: 177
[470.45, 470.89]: 183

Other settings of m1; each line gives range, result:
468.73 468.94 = 191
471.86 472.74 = 172.5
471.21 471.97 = 152.5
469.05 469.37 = 162.2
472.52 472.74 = 181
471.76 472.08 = 168.5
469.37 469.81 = 99.35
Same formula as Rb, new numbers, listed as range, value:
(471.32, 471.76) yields 167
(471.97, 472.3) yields 201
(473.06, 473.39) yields 150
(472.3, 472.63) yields 186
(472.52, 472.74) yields 191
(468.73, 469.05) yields 186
